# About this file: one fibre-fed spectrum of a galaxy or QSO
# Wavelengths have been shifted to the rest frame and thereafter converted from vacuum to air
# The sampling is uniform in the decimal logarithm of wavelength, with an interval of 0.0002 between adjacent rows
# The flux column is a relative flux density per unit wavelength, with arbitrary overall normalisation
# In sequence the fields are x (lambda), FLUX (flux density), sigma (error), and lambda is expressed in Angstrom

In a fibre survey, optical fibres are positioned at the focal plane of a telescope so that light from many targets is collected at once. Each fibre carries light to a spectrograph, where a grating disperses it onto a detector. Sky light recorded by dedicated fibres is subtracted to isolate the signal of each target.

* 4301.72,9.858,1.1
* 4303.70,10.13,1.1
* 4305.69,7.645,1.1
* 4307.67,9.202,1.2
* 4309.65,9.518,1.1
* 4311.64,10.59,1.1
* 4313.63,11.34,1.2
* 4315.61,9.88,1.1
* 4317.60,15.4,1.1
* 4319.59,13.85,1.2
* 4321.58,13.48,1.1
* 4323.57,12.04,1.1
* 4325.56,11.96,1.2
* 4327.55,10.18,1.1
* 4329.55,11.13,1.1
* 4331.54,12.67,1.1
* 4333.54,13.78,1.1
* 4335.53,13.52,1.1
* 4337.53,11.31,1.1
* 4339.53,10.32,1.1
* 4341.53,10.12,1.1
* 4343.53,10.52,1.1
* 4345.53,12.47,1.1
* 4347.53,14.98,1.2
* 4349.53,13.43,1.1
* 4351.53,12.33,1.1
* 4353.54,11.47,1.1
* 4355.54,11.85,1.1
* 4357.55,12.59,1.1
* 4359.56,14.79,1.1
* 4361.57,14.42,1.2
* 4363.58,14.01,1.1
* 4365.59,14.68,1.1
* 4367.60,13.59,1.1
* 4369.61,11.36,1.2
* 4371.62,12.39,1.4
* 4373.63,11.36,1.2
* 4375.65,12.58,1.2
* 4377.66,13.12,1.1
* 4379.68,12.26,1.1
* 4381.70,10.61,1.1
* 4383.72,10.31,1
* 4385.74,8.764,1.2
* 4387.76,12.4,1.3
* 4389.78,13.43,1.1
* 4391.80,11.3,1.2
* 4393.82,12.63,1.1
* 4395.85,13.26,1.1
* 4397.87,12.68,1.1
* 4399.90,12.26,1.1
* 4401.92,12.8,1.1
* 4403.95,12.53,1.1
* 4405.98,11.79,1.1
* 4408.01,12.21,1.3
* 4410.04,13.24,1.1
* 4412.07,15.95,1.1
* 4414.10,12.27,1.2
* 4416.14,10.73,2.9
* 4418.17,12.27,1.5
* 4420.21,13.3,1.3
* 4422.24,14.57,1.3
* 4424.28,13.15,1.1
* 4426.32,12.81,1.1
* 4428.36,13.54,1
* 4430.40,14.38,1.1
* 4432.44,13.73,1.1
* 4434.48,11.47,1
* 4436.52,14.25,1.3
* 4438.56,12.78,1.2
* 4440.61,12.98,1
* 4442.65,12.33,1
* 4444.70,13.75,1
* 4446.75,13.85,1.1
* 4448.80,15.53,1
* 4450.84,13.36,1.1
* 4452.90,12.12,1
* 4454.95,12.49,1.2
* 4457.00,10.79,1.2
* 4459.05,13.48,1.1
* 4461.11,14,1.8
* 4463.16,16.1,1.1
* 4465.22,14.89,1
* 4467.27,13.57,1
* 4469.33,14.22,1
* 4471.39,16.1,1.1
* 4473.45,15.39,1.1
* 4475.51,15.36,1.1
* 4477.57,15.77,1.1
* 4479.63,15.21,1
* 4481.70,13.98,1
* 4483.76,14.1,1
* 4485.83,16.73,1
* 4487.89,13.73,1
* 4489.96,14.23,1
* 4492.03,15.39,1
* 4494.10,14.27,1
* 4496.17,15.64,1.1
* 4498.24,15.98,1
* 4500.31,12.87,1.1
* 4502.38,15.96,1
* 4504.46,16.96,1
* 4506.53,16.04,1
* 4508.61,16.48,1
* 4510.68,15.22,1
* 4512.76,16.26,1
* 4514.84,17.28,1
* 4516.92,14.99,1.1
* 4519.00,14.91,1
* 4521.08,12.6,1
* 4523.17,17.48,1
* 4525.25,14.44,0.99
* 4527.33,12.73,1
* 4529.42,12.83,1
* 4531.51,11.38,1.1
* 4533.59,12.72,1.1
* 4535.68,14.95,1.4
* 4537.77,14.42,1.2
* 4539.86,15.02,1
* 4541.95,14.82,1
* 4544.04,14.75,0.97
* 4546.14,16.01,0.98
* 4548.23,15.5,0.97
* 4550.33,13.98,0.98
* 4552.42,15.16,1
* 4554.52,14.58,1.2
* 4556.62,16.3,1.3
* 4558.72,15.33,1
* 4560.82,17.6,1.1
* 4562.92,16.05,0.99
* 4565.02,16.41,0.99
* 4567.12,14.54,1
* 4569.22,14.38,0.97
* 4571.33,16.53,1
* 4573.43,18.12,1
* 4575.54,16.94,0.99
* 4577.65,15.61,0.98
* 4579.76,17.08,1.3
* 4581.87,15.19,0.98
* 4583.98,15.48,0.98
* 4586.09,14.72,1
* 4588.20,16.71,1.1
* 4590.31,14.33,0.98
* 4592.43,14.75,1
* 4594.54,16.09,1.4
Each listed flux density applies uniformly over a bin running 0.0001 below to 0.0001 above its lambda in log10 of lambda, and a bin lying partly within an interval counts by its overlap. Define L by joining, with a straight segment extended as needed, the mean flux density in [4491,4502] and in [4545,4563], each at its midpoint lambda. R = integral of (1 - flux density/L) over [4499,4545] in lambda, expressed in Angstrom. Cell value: 1.2 Angstrom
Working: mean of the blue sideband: 14.9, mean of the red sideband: 15.6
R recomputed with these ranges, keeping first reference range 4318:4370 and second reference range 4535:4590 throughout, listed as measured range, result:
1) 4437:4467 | 1.3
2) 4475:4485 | -0.3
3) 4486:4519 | -1.4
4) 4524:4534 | 1.5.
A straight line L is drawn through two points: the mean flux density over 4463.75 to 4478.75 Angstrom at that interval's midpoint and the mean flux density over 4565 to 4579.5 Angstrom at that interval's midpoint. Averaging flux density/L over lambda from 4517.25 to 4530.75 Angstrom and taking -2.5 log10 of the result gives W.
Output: 0.11 mag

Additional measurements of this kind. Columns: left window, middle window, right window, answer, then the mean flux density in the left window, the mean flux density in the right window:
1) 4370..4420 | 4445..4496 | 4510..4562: -0.06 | 12.2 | 14.8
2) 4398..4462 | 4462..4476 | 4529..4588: -0.10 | 13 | 15.3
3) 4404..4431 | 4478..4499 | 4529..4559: -0.08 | 13.1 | 14.5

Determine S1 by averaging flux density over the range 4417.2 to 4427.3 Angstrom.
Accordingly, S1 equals 13.2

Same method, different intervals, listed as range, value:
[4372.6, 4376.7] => 12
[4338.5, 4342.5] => 10.2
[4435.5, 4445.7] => 13.2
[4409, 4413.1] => 14.6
